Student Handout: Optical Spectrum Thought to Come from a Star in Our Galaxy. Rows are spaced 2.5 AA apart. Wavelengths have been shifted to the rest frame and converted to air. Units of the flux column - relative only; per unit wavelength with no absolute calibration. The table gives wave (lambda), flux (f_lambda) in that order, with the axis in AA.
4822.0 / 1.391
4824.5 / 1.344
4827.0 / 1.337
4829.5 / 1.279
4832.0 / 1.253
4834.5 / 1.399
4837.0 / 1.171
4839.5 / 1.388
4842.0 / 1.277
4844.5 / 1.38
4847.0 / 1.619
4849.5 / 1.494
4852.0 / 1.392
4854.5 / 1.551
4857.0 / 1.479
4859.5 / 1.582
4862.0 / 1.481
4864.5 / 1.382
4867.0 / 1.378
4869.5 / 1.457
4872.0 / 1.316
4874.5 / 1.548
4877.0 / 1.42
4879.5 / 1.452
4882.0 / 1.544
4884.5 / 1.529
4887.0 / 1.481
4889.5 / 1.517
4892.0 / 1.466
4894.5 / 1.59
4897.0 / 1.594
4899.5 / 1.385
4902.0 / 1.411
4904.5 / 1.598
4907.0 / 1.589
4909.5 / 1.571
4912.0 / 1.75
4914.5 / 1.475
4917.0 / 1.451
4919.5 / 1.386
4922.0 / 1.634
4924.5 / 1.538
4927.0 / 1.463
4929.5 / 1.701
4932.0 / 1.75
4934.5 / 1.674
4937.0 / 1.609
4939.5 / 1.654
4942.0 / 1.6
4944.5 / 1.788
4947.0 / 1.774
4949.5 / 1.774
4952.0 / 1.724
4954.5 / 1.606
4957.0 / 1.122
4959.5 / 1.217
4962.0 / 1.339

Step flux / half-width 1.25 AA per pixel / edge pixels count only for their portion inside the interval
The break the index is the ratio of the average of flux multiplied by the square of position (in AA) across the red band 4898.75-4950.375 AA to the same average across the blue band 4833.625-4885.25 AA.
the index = 1.14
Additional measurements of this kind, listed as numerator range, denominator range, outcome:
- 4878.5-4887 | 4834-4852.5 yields 1.10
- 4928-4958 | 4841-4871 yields 1.17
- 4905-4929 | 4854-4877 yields 1.08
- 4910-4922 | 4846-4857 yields 1.04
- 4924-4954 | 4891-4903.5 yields 1.14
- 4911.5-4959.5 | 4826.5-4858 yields 1.19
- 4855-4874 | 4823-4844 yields 1.12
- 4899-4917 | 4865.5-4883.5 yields 1.08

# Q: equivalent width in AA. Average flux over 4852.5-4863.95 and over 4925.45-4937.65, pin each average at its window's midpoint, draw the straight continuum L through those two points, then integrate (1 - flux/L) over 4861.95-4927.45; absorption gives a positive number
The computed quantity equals 3.1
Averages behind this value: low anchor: 1.51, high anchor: 1.64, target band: 1.5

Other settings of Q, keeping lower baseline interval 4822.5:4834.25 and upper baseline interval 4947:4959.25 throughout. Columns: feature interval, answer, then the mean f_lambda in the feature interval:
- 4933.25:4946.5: -1.26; 1.67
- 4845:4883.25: -2.43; 1.47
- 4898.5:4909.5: -0.36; 1.51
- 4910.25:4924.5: -0.54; 1.54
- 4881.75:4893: -0.61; 1.51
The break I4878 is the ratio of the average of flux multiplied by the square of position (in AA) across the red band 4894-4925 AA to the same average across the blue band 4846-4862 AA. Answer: 1.0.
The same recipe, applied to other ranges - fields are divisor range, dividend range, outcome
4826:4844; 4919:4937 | 1.28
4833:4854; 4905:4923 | 1.15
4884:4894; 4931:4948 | 1.15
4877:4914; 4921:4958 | 1.09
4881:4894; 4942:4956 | 1.16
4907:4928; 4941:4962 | 1.03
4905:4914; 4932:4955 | 1.06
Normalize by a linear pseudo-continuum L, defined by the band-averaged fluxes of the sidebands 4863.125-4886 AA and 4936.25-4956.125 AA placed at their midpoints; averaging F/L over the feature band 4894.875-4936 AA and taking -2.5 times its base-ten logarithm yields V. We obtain 0.01 mag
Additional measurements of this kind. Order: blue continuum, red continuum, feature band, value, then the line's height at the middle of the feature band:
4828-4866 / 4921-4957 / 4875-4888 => 0.01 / 1.5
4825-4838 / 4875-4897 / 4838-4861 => -0.07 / 1.36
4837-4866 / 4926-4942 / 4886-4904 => 0.04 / 1.55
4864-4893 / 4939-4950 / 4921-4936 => 0.02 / 1.66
